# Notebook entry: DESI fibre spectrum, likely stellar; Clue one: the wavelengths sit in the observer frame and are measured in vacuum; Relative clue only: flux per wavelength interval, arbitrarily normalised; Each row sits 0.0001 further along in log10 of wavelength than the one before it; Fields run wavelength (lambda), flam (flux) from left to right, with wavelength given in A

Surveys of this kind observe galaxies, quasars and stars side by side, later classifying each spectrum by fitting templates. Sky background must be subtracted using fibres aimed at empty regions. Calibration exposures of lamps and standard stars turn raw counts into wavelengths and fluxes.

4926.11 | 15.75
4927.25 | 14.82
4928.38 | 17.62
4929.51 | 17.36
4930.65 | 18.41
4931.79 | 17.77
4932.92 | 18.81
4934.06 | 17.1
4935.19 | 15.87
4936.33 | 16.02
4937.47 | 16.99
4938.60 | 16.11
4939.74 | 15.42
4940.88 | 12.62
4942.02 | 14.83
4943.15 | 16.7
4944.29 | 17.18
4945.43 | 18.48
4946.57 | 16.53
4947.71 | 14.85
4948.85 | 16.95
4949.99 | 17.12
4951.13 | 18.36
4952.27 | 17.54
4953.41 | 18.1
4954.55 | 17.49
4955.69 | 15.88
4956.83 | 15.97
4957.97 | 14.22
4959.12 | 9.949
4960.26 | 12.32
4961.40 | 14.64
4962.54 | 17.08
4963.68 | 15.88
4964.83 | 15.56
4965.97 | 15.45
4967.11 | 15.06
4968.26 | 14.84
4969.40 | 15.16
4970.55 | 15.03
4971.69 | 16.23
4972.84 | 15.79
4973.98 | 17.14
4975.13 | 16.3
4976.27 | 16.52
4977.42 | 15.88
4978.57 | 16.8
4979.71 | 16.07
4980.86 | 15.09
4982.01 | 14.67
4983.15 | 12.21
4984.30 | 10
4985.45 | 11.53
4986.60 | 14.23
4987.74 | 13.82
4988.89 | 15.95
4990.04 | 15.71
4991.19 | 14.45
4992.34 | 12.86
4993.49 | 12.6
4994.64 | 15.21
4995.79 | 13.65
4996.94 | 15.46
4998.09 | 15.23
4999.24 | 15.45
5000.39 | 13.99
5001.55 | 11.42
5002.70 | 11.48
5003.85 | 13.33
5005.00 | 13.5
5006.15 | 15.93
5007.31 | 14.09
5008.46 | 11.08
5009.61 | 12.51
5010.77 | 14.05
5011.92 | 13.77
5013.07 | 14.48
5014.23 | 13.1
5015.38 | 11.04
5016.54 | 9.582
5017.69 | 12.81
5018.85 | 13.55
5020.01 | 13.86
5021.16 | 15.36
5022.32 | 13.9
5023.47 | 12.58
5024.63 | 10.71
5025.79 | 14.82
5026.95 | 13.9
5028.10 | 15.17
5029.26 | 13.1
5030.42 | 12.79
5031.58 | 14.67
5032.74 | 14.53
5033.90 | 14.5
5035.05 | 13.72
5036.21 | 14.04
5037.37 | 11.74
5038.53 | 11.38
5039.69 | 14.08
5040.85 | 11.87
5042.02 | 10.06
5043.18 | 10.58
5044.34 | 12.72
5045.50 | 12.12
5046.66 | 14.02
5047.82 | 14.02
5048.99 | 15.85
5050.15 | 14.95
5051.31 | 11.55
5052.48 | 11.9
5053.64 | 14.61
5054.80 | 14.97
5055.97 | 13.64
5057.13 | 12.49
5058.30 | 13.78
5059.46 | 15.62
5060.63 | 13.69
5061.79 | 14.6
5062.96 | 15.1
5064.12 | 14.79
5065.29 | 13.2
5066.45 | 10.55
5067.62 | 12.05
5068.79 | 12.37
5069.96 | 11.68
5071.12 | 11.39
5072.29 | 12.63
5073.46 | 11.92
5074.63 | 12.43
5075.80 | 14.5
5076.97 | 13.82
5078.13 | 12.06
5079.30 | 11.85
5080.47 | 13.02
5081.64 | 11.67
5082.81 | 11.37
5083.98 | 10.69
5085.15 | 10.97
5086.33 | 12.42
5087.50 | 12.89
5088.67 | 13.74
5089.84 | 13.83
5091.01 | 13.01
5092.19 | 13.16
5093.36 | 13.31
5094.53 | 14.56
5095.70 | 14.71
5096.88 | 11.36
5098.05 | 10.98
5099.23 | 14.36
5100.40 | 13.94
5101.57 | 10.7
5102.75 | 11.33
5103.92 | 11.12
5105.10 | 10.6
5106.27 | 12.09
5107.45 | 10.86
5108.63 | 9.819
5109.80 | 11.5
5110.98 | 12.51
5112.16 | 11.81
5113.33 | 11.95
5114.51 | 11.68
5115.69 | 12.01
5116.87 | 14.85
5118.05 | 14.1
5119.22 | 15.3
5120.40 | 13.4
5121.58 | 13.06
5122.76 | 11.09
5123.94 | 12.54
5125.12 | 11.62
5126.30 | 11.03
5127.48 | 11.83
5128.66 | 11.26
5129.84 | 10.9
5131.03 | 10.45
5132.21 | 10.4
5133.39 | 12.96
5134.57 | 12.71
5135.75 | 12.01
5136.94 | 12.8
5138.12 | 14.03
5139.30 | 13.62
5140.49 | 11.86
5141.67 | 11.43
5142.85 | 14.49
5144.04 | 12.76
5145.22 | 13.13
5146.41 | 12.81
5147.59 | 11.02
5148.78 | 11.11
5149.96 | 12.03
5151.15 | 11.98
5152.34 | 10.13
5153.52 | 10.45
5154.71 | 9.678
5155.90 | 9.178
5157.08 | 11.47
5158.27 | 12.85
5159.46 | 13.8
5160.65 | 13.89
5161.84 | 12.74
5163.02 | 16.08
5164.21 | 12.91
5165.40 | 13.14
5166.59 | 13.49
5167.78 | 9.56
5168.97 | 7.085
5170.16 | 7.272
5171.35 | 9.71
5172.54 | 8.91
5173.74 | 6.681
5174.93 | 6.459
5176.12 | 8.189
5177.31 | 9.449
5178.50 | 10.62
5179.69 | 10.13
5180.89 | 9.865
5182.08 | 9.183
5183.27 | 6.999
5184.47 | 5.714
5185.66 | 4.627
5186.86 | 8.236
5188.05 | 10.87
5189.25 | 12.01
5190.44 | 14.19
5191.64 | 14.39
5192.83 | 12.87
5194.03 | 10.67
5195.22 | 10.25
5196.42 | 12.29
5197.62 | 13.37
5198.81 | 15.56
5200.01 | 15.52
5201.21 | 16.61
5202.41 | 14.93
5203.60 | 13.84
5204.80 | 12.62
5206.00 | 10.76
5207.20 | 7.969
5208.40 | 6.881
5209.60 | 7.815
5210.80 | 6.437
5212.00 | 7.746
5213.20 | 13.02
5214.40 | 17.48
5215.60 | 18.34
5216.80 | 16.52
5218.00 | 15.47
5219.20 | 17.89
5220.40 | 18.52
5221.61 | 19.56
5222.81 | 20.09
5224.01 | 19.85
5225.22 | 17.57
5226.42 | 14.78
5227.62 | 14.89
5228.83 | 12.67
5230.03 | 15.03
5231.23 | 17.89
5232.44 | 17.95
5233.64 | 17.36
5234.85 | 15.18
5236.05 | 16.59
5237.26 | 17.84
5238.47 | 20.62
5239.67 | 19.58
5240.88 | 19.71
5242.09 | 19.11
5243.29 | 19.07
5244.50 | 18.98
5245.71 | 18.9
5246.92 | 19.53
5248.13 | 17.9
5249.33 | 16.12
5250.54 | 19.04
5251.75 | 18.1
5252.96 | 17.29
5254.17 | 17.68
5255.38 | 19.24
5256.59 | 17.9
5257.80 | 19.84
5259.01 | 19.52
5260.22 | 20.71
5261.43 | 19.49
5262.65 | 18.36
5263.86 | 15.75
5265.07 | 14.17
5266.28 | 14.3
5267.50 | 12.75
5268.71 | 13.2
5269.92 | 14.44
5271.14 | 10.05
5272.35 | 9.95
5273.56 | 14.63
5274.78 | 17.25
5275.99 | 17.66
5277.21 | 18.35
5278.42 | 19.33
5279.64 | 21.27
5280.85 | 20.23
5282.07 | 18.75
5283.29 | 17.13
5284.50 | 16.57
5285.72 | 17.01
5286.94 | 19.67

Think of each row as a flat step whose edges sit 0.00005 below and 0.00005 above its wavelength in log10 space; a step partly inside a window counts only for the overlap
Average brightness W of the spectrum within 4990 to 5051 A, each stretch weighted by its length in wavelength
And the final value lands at 13.4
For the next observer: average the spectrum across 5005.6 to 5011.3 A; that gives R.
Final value 13.5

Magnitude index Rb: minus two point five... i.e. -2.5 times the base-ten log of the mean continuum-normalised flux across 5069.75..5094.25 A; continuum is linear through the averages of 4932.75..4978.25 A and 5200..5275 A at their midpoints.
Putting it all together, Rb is 0.26 mag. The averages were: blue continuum 15.9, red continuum 16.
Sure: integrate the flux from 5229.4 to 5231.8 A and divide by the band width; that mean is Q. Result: 16.4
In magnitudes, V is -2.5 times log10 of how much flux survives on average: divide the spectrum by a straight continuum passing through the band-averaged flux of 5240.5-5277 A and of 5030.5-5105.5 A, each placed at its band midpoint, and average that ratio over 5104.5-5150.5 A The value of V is 0.16 mag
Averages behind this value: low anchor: 12.9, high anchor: 17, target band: 12.2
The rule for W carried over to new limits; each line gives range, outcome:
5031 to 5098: 13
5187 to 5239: 14.4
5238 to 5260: 18.8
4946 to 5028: 14.5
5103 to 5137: 12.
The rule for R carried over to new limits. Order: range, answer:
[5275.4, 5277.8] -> 18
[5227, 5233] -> 15.7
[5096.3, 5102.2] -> 12.3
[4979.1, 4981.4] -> 15.6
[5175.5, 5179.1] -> 9.42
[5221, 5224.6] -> 19.8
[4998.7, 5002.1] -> 13.6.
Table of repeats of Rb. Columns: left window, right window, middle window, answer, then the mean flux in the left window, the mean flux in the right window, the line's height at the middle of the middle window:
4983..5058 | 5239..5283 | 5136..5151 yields 0.23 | 13.4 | 17.4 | 15.5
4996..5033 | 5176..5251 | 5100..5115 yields 0.20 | 13.5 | 14.2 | 13.8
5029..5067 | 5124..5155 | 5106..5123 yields -0.01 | 13.4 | 11.9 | 12.3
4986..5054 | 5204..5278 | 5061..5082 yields 0.10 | 13.4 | 16.1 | 14.1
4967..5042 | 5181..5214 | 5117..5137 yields -0.02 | 13.9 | 11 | 12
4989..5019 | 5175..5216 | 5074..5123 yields -0.02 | 13.5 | 11.1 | 12.3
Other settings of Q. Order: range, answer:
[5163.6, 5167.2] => 13.2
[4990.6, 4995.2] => 13.8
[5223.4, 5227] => 17.4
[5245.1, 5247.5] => 19.2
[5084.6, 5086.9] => 11.7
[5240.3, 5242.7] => 19.4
